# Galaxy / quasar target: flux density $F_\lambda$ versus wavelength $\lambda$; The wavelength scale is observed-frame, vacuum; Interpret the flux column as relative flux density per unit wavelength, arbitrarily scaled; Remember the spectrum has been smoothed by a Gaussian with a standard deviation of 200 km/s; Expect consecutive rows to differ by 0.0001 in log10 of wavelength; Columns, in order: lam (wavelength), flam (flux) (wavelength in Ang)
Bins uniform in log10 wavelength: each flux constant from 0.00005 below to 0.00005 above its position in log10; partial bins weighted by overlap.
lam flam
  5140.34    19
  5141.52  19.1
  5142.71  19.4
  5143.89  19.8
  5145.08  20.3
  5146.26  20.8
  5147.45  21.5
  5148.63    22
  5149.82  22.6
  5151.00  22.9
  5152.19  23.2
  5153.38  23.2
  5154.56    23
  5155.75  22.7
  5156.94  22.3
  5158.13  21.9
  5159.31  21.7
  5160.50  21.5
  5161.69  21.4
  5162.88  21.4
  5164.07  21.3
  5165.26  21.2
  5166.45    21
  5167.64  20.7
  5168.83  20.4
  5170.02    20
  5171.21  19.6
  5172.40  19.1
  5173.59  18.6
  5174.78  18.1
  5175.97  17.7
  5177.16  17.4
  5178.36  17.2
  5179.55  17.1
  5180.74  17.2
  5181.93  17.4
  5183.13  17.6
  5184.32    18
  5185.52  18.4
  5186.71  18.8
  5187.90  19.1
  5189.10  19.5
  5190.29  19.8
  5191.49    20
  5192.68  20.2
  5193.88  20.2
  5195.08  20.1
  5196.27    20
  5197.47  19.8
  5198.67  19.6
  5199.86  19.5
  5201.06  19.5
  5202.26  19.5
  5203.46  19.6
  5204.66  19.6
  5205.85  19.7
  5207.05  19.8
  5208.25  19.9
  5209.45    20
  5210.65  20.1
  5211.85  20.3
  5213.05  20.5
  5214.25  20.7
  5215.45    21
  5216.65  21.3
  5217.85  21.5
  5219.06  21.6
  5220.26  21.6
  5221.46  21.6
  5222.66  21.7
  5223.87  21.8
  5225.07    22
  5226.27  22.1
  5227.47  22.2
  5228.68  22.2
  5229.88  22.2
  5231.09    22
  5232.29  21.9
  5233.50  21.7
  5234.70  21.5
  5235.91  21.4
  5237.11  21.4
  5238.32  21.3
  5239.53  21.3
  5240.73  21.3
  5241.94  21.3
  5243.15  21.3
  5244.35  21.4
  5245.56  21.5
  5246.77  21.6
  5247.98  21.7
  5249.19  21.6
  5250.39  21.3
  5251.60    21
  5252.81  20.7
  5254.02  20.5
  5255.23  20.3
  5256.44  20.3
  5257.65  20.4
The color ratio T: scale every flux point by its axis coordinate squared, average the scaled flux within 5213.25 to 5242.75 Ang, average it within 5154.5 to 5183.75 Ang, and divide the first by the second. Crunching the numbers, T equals 1.1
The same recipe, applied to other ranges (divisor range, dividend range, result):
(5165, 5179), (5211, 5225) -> 1.13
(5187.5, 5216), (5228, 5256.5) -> 1.09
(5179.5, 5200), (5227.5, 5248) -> 1.15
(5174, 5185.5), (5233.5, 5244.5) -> 1.24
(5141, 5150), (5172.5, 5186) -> 0.87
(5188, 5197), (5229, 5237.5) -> 1.11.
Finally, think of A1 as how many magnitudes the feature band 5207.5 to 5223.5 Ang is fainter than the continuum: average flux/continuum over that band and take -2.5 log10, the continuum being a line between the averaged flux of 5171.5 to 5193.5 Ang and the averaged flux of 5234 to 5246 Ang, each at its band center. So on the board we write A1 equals -0.04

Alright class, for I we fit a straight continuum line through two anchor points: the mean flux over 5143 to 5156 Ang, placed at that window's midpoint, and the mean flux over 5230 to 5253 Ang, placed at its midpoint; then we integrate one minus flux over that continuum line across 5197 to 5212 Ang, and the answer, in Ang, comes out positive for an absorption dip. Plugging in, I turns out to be 1.3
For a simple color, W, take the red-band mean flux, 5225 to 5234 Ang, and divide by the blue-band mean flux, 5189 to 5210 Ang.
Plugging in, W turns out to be 1.11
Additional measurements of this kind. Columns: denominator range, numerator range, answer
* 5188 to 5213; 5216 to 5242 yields 1.09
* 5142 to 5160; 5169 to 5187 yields 0.83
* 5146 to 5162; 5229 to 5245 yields 0.97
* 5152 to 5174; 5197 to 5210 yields 0.93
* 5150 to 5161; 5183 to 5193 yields 0.85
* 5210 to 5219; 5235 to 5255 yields 1.02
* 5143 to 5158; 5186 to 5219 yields 0.91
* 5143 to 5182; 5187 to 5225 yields 0.99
